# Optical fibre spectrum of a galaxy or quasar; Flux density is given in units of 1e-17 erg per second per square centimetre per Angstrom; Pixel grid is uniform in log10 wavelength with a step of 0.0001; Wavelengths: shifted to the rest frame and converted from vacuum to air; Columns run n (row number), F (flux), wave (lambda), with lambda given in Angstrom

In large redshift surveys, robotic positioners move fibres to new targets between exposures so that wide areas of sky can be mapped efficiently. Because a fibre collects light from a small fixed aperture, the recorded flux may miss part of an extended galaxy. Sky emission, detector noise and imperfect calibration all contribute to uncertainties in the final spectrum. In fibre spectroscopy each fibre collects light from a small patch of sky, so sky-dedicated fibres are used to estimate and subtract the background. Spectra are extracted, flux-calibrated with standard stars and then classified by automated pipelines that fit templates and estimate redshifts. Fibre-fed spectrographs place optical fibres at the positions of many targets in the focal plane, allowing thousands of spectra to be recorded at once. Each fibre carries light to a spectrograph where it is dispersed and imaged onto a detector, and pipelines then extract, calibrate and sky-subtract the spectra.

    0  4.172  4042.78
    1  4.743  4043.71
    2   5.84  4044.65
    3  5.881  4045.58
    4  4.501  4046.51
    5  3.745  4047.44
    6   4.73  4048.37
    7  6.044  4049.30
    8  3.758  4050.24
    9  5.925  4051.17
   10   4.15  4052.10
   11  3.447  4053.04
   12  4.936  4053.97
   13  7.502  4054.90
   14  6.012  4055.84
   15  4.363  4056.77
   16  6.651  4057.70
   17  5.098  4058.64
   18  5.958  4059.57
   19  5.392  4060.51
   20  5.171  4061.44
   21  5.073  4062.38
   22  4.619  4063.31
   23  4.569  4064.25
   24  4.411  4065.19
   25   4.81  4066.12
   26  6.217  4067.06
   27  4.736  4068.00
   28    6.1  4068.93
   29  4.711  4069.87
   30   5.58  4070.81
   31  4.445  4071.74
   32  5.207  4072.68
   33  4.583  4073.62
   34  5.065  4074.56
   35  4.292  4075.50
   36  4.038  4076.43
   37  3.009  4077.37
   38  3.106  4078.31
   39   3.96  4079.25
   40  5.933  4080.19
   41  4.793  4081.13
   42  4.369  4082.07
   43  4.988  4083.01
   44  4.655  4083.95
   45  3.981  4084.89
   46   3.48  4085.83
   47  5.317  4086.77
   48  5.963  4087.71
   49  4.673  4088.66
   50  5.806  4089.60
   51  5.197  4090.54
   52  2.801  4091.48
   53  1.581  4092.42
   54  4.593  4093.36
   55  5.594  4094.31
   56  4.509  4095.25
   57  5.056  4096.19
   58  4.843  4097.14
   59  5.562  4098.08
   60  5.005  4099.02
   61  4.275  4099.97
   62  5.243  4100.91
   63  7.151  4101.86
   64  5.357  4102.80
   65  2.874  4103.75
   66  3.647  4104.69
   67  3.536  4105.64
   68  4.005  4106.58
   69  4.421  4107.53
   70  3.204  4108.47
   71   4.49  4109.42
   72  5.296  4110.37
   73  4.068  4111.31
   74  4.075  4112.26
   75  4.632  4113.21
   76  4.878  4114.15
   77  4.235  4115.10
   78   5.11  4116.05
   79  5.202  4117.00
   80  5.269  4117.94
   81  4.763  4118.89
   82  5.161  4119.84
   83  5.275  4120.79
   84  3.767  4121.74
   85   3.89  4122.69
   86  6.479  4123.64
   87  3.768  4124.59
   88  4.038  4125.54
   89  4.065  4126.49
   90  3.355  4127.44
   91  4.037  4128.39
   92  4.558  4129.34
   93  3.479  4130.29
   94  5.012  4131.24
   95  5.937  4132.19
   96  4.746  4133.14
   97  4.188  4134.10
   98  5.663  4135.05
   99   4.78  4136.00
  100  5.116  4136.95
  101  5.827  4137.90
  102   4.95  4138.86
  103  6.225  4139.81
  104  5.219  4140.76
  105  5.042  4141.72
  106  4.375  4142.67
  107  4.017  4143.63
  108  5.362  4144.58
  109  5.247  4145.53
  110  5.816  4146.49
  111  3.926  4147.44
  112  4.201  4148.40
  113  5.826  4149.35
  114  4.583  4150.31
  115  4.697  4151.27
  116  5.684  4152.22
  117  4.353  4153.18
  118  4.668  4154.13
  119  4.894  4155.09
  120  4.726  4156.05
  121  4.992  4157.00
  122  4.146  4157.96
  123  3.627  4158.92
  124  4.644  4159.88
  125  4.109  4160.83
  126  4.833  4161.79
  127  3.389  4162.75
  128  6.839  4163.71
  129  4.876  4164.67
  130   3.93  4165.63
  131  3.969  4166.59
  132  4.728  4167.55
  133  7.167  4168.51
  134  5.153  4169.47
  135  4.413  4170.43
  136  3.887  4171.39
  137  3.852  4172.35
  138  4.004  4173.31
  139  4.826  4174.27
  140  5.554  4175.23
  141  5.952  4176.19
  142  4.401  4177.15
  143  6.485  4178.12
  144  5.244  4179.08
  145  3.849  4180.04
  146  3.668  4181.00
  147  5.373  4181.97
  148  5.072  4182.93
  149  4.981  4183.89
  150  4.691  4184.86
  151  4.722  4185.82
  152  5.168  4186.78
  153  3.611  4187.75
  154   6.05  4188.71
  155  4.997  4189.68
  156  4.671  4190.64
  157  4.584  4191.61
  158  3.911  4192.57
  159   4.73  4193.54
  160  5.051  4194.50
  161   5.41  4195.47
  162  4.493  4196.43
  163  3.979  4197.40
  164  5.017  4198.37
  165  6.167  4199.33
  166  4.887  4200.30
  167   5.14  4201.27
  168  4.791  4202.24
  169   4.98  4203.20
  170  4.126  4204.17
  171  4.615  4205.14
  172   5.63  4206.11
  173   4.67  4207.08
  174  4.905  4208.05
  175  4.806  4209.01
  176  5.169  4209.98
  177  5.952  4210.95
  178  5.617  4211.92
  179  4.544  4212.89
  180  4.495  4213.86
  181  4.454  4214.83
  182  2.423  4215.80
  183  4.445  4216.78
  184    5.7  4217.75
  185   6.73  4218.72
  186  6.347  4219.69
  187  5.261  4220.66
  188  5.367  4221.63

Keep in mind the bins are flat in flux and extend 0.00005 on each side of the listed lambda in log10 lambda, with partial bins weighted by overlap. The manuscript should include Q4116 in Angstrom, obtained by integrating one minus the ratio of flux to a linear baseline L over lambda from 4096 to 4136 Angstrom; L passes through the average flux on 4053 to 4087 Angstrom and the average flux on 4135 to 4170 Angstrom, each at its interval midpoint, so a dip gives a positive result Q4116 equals 2.35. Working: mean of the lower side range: 4.9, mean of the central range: 4.61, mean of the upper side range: 4.9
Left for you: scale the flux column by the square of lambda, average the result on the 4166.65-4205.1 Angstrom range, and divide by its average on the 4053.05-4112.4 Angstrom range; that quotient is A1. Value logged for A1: 1.1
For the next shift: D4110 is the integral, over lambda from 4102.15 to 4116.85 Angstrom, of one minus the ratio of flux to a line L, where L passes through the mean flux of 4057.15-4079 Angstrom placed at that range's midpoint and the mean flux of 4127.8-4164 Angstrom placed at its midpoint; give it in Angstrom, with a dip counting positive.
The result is 1.6 Angstrom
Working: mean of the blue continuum 4.89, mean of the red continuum 4.82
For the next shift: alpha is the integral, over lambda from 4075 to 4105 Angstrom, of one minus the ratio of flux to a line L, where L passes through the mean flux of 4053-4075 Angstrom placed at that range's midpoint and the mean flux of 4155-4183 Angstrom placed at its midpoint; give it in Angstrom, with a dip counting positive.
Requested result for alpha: 3.2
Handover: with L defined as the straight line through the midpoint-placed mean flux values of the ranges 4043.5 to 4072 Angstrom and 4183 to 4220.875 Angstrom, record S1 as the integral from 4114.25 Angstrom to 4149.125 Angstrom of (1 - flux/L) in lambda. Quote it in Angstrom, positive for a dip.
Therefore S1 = 1.65 Angstrom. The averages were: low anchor 5.14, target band 4.79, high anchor 4.92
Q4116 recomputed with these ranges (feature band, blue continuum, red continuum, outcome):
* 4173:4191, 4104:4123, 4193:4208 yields -0.4 Angstrom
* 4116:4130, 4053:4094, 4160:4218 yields 0.8 Angstrom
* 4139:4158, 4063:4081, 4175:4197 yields -0.4 Angstrom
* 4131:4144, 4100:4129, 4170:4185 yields -1.4 Angstrom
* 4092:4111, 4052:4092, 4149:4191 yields 1.3 Angstrom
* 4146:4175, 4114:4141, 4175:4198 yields 0.8 Angstrom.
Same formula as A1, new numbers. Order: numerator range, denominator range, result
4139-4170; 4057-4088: 1.04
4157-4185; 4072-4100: 1.09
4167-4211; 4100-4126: 1.11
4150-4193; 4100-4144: 1.05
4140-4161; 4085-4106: 1.06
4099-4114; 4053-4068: 0.86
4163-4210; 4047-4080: 1.05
